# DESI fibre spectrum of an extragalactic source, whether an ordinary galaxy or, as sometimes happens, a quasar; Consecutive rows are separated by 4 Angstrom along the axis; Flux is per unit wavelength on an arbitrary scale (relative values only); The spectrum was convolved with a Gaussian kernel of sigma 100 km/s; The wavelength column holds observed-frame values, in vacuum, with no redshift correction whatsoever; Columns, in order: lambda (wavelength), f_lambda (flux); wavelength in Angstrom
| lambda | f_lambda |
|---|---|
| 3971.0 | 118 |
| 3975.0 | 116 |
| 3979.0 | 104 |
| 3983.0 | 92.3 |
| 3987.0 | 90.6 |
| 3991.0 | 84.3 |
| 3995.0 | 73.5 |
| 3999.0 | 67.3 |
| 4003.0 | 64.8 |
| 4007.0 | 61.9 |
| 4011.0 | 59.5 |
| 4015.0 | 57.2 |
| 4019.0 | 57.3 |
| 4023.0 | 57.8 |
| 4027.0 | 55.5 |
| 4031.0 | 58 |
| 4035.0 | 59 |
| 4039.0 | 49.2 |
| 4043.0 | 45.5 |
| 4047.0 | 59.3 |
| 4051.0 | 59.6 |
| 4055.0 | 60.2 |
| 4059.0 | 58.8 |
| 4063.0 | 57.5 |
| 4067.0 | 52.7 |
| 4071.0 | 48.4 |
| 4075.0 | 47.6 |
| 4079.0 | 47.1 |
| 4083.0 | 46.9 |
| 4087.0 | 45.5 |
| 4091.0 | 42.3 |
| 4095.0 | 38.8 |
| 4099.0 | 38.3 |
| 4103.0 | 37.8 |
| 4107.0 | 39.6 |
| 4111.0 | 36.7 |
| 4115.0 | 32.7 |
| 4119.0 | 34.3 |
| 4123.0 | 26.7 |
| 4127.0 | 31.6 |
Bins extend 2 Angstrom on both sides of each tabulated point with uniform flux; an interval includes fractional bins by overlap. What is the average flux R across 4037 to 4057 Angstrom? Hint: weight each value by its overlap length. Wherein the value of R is 54.8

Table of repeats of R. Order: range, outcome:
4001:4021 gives 60.1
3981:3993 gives 89.1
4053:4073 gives 55.5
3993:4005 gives 68.5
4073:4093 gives 45.9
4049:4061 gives 59.5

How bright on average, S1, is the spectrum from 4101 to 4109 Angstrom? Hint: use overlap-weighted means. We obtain 38.7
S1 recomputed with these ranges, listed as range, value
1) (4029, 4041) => 55.4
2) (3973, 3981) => 110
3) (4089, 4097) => 40.5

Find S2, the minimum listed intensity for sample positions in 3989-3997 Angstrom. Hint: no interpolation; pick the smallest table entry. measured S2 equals 73.5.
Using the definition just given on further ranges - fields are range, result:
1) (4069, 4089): 45.5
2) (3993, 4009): 61.9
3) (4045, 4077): 47.6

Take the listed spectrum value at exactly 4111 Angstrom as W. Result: 36.7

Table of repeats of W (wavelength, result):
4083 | 46.9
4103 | 37.8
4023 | 57.8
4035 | 59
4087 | 45.5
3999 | 67.3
